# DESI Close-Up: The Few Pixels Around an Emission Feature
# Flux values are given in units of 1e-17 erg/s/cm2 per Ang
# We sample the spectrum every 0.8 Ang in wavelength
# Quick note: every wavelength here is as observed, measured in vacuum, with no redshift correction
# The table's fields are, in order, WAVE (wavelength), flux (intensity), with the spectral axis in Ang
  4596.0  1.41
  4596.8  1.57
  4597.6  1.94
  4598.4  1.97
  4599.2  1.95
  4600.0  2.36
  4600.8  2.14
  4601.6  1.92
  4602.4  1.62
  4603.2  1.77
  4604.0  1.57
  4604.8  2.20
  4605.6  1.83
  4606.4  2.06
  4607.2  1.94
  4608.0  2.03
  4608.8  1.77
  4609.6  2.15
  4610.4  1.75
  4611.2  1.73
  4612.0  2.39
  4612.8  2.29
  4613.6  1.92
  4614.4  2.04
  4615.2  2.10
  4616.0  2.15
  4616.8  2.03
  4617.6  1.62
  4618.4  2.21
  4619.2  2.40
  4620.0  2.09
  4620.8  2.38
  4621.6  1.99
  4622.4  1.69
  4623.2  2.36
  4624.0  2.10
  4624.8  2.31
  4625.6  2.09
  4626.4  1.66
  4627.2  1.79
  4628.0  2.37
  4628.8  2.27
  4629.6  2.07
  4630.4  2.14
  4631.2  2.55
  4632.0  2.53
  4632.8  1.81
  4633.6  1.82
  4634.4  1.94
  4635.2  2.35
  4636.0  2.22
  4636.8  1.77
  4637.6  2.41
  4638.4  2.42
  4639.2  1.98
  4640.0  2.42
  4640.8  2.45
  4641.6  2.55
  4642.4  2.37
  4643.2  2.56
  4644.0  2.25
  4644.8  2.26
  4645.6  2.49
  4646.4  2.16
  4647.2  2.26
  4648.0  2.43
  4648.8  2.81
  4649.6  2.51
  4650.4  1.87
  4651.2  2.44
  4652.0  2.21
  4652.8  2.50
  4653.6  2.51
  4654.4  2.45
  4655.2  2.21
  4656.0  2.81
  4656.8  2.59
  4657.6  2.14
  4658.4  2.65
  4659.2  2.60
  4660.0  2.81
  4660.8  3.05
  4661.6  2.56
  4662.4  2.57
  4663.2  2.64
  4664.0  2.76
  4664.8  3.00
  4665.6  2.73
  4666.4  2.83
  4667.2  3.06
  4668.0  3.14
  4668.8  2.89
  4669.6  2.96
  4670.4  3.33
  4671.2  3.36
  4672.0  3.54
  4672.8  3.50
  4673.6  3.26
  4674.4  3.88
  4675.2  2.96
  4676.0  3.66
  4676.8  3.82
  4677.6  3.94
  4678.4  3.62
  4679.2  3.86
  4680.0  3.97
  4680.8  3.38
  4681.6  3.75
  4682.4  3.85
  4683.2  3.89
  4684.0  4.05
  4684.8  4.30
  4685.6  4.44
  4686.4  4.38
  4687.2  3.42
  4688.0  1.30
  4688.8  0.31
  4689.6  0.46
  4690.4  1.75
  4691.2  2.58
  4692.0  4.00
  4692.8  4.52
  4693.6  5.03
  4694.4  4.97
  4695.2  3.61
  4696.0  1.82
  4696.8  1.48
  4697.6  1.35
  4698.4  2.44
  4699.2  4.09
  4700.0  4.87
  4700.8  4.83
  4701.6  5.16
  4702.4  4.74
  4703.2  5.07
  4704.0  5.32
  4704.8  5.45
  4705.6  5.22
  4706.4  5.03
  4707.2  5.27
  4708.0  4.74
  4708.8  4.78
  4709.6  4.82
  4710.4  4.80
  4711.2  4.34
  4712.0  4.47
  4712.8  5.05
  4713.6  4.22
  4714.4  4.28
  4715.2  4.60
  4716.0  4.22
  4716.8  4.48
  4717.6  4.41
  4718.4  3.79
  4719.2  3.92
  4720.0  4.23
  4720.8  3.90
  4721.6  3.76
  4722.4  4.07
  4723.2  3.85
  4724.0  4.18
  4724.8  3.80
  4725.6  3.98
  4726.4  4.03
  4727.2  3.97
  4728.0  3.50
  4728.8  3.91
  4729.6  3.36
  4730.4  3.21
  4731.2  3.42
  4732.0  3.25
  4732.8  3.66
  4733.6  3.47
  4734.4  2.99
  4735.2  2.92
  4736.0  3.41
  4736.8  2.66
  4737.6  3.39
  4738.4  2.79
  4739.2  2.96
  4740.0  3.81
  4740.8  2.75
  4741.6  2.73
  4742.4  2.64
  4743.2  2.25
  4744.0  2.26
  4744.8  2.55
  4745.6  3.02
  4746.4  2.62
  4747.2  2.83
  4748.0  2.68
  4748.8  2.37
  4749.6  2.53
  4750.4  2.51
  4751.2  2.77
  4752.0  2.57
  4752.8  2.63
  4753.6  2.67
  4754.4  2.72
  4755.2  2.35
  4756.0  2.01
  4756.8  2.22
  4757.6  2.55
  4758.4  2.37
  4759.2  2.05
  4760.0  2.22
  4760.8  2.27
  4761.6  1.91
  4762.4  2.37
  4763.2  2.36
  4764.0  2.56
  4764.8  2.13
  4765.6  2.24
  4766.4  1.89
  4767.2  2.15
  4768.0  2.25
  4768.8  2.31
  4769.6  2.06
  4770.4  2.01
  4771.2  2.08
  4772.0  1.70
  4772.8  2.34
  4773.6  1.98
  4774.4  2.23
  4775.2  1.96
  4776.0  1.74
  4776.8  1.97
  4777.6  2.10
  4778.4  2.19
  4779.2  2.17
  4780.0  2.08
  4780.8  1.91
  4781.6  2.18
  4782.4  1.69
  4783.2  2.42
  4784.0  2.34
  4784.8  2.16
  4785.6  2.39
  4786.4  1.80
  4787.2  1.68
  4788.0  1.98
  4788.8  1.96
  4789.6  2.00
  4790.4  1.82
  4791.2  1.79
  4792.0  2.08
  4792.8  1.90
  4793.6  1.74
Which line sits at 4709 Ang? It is C IV 1549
